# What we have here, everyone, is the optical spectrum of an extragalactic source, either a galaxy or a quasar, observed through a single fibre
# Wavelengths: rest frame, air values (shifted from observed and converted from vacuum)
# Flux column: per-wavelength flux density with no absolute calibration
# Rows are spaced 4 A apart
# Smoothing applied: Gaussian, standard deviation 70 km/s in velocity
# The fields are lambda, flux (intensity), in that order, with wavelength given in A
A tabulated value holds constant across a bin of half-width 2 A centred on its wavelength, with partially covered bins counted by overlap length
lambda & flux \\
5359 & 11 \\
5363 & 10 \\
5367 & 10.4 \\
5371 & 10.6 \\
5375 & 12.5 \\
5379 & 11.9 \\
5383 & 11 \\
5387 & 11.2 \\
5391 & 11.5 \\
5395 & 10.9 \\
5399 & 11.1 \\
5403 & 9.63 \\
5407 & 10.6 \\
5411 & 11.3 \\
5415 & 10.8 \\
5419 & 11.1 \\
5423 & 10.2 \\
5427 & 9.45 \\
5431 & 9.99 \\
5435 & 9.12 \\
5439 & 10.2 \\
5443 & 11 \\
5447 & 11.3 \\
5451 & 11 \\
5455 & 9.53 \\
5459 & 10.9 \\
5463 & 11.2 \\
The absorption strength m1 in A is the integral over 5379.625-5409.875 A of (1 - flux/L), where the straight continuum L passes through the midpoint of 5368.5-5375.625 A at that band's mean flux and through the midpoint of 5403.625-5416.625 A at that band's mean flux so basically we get 0.2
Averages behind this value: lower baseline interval 11.3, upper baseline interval 10.8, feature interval 10.9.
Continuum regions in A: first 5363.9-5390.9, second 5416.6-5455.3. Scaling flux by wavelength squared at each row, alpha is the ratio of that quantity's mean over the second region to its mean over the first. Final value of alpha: 0.94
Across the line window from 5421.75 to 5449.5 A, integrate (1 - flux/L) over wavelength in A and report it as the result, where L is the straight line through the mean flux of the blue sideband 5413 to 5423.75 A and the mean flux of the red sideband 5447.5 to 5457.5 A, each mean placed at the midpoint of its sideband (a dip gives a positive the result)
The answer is 1.06 A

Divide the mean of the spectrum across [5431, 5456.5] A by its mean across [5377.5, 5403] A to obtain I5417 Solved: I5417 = 0.93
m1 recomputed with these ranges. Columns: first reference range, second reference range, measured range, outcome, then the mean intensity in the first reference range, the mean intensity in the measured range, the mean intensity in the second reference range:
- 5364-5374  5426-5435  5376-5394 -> -1.82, 10.7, 11.4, 9.62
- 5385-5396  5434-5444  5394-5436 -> 1.07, 11.2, 10.4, 10.1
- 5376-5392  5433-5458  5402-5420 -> 0.43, 11.5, 10.7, 10.4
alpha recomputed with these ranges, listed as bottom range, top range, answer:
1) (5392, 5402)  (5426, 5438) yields 0.89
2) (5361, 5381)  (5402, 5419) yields 0.98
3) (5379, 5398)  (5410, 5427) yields 0.96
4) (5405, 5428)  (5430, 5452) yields 0.99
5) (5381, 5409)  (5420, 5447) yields 0.95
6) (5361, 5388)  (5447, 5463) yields 0.99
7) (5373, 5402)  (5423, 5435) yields 0.87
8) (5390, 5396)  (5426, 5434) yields 0.88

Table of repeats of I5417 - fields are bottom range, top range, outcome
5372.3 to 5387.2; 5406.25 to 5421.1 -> 0.94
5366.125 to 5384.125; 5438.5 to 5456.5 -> 0.94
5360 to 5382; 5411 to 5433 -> 0.94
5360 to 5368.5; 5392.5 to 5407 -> 1.03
